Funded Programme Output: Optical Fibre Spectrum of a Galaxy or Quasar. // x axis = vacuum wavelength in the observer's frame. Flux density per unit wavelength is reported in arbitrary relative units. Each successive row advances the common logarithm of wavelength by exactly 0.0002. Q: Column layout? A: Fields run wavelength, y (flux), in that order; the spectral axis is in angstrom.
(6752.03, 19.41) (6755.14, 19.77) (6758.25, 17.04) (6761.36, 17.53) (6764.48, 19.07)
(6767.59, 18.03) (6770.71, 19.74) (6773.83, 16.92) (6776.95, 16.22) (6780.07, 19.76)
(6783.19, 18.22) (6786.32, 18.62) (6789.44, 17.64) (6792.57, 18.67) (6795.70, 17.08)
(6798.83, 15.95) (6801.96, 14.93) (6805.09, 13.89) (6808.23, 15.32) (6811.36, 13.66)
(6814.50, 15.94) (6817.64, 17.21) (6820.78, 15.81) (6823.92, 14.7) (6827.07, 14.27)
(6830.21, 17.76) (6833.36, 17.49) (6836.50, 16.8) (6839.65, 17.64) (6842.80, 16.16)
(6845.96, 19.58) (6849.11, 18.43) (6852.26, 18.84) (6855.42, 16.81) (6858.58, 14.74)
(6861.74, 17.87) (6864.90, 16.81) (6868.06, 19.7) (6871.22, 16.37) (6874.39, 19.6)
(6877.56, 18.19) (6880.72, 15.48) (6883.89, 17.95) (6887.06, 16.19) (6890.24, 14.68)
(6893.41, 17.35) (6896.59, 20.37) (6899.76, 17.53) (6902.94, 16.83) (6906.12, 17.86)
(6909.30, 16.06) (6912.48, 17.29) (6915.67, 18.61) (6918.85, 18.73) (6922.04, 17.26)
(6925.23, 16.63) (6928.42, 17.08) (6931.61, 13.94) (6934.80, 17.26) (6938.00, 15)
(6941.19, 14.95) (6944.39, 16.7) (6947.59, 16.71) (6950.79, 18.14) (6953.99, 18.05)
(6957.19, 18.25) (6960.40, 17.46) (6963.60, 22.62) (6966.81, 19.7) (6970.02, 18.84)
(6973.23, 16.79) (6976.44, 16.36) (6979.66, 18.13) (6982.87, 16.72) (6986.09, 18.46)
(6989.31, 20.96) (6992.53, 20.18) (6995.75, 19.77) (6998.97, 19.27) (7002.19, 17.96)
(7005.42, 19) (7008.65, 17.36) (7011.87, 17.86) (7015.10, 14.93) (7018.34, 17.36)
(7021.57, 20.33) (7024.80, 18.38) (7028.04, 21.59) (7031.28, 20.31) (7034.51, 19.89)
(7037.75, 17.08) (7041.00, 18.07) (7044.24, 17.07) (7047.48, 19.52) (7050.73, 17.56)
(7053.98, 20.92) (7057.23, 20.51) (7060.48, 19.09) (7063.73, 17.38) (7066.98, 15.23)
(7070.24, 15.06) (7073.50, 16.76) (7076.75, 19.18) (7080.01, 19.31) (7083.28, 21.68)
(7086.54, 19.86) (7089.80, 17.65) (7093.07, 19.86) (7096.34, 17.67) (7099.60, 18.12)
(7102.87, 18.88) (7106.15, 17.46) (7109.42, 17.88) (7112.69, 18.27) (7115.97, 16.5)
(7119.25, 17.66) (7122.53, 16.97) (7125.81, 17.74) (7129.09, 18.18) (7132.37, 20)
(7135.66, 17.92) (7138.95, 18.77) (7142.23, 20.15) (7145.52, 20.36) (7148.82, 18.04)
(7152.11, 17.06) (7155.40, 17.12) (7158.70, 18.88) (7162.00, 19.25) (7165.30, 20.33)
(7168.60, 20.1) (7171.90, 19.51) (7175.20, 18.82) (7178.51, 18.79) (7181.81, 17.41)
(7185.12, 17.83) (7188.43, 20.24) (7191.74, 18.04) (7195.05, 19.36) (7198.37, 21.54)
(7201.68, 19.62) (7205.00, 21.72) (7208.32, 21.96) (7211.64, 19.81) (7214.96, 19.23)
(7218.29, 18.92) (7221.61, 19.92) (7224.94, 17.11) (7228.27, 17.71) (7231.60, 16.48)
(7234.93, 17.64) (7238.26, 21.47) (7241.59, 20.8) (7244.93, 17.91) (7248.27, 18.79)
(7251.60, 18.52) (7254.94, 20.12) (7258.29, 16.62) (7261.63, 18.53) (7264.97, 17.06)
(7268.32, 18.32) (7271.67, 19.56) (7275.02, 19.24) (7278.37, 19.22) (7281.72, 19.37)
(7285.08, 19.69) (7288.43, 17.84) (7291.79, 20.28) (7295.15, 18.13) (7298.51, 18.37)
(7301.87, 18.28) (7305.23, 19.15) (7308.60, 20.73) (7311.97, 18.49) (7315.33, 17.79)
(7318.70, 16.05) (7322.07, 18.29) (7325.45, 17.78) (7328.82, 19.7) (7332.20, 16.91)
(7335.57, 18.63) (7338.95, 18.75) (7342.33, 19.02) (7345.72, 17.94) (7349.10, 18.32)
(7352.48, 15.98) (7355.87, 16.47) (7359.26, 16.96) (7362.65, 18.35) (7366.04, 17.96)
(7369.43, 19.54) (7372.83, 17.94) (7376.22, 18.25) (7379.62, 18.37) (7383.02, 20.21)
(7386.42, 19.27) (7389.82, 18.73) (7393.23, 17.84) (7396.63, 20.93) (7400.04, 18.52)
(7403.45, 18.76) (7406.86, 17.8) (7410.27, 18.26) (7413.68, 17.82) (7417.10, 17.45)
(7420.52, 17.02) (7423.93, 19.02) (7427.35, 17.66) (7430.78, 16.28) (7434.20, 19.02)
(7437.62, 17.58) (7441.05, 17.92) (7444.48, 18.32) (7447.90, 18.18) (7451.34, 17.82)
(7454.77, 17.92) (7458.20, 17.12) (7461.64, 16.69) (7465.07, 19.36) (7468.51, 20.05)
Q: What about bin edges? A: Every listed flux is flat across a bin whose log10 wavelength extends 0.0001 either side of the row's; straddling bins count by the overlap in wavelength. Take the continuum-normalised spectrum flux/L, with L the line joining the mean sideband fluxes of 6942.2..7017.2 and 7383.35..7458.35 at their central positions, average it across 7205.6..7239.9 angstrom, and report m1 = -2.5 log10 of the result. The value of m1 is -0.05 mag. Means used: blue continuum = 18.2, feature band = 19.1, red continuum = 18.2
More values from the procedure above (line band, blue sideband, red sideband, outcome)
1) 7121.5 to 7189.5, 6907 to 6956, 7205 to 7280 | -0.02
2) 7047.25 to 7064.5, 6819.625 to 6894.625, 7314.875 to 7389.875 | -0.10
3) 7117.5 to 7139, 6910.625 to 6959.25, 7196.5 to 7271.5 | 0.01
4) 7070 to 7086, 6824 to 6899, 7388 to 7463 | -0.07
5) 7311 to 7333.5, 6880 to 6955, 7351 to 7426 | 0.01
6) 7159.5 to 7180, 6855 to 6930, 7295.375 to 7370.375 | -0.09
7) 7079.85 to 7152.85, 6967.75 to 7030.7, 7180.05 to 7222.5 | 0.04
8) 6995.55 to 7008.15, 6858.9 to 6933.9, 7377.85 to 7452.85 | -0.08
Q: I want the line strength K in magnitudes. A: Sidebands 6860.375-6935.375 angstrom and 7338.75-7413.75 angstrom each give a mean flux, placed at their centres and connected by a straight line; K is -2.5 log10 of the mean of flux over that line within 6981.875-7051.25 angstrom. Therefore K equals -0.06 mag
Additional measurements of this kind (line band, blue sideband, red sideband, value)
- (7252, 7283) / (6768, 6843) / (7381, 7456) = -0.045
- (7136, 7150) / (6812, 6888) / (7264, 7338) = -0.068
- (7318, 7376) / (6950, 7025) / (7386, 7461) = 0.013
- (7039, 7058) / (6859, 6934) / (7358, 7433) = -0.073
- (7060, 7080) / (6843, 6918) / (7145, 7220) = 0.087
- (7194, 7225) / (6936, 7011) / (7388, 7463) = -0.113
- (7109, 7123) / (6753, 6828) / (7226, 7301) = 0.042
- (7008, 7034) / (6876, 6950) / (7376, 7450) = -0.085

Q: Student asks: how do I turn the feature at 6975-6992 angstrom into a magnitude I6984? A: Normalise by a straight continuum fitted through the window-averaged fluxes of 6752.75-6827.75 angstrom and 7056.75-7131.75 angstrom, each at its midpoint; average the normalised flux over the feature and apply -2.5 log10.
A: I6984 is -0.03 mag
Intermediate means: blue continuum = 17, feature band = 18.3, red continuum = 18.1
